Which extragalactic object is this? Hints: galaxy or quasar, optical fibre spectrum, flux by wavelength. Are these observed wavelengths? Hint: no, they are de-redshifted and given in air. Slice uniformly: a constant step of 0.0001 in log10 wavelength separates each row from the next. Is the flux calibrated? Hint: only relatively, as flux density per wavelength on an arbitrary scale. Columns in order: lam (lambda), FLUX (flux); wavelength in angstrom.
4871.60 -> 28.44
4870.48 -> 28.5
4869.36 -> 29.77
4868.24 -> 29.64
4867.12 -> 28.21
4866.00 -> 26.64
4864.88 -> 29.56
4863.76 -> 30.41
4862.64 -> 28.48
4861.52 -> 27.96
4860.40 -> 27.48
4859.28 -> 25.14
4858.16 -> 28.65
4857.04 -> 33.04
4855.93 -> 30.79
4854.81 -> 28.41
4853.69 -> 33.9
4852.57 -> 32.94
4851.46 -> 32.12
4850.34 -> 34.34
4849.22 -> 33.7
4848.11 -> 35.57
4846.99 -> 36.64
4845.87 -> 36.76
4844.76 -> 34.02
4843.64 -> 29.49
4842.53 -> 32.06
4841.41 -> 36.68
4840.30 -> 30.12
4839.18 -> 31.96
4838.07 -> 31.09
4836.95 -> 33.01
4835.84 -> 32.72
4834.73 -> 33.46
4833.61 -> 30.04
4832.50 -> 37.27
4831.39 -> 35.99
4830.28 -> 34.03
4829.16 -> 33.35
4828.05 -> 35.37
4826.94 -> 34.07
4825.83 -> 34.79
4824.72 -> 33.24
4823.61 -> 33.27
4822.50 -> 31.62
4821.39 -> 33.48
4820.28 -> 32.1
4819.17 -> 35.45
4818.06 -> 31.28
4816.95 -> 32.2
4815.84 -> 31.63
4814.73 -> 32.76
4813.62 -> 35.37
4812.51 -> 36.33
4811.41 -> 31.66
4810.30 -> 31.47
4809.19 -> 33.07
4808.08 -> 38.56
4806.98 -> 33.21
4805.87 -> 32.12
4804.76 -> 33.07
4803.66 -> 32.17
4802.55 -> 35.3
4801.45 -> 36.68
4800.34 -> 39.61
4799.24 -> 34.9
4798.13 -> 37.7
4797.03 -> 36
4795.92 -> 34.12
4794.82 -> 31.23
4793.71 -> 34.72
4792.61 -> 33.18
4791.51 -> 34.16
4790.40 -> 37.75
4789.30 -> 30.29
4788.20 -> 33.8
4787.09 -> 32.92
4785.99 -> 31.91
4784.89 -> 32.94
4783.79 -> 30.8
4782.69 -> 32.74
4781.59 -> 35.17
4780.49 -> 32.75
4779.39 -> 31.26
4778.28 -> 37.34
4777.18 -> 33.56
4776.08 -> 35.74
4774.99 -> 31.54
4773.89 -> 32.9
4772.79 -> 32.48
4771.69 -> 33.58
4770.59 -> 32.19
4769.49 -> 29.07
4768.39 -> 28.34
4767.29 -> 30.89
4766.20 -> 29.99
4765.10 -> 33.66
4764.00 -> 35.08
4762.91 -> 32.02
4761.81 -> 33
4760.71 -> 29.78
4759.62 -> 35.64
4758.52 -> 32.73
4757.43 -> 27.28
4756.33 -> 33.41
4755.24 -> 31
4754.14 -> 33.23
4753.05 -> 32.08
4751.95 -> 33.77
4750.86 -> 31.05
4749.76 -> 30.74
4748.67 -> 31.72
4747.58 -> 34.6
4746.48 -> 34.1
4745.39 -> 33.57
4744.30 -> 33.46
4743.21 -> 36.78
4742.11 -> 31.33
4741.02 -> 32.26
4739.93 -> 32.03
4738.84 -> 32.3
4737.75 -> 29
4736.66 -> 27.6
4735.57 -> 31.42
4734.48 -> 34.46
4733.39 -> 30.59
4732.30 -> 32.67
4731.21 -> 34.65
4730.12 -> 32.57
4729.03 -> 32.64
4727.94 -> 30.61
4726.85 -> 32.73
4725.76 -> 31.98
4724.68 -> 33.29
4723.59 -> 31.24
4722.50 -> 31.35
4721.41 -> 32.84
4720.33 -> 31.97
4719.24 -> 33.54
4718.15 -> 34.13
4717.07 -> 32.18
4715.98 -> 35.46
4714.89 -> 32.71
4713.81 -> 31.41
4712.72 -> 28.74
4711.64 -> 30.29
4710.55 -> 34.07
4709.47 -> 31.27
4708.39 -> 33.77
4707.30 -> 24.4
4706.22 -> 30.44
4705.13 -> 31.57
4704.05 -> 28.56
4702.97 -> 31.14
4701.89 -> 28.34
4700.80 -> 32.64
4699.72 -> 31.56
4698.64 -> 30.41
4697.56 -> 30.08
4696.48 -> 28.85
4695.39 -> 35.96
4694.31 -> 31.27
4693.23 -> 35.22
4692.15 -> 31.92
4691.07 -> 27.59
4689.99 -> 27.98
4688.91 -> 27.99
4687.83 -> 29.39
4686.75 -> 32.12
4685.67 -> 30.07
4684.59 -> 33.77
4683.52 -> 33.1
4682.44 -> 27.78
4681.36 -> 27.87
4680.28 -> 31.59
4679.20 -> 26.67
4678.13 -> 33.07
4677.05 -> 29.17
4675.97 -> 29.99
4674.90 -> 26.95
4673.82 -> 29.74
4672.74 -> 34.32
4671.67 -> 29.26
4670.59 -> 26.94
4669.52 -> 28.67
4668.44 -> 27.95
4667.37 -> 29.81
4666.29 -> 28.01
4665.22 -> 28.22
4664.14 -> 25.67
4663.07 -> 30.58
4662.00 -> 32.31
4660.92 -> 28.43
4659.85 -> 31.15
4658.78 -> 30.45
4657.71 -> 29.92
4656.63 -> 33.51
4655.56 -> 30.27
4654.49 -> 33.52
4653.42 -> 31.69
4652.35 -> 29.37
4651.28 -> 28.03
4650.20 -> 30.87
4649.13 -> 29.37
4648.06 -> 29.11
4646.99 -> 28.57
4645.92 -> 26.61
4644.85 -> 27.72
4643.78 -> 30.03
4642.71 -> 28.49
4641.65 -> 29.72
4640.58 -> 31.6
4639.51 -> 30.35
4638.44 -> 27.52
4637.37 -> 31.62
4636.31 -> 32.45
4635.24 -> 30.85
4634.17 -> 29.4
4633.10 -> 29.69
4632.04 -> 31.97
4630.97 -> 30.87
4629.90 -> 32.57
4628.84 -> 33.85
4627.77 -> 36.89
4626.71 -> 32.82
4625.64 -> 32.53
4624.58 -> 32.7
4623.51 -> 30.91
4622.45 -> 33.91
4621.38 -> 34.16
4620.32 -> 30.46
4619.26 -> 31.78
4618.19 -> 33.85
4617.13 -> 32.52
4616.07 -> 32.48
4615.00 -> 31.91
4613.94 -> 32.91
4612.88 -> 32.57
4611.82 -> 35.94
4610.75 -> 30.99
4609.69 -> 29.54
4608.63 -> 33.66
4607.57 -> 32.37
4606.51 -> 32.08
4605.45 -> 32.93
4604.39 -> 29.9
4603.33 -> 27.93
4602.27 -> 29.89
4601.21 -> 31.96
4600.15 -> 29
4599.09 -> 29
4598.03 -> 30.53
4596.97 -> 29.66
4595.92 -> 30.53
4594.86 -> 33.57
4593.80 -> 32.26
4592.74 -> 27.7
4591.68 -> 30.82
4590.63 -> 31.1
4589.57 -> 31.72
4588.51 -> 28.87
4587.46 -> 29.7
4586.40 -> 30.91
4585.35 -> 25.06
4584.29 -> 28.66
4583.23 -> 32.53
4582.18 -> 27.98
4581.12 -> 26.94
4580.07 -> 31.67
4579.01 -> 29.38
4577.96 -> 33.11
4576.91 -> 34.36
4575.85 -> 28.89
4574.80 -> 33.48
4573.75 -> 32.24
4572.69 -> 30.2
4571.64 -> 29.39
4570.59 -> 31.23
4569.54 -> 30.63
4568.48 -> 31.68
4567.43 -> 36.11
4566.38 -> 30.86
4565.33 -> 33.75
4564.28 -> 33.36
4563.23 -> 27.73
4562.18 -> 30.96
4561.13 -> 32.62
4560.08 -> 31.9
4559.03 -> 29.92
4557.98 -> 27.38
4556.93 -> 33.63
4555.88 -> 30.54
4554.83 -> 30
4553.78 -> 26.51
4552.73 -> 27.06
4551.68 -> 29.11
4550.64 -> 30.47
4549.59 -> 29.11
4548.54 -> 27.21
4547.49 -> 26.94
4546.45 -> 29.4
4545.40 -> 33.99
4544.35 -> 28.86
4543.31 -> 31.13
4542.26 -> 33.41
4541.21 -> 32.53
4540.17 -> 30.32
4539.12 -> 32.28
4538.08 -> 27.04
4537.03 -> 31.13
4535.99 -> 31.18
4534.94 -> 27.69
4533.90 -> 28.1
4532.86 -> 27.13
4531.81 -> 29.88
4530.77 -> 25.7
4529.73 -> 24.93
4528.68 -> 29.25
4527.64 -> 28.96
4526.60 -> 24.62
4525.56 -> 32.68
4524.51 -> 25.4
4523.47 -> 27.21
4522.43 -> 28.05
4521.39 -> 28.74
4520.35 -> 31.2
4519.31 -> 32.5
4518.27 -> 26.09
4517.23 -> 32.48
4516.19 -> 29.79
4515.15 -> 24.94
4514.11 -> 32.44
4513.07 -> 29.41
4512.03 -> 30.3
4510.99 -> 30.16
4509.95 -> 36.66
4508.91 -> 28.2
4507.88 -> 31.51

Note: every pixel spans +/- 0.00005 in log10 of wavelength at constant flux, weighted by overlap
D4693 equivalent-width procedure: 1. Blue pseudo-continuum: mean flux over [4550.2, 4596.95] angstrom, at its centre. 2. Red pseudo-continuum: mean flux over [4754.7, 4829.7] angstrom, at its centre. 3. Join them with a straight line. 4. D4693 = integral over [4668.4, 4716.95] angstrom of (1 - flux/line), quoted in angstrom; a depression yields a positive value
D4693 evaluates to 2.32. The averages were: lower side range 30.6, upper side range 33.3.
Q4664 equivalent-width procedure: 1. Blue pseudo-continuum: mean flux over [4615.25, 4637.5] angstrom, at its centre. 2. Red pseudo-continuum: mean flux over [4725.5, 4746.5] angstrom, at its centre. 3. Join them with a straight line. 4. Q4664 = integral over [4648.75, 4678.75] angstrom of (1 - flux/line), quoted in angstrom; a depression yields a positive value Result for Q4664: 2.2 angstrom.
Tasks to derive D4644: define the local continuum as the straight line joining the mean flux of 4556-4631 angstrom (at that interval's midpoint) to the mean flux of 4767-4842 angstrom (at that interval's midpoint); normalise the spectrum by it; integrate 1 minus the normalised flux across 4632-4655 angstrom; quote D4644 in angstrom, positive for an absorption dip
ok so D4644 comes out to 1.4 angstrom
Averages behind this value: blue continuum 31.4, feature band 29.9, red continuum 33.5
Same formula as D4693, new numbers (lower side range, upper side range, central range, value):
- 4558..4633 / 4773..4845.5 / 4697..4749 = 1.3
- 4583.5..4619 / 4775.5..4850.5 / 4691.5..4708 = 0.7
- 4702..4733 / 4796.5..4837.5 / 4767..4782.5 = 0.2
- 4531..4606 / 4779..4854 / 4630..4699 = 3.4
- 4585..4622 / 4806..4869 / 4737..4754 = -0.3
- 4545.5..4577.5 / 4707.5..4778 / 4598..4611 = 0.1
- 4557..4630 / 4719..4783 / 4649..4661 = 0.4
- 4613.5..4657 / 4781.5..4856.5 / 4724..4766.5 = 0.4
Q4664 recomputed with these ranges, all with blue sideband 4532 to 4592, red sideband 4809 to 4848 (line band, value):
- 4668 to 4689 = 1.2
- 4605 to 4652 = -0.4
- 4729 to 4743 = 0.2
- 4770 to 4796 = -0.3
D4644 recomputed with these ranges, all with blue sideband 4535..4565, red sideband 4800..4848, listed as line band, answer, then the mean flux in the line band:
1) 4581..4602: 0.5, 30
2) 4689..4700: 0.4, 30.9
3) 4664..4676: 1.1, 28.8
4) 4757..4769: 0.4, 31.7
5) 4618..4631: -0.7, 32.9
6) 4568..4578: -0.3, 31.4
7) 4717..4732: -0.1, 32.6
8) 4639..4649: 0.7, 29.2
